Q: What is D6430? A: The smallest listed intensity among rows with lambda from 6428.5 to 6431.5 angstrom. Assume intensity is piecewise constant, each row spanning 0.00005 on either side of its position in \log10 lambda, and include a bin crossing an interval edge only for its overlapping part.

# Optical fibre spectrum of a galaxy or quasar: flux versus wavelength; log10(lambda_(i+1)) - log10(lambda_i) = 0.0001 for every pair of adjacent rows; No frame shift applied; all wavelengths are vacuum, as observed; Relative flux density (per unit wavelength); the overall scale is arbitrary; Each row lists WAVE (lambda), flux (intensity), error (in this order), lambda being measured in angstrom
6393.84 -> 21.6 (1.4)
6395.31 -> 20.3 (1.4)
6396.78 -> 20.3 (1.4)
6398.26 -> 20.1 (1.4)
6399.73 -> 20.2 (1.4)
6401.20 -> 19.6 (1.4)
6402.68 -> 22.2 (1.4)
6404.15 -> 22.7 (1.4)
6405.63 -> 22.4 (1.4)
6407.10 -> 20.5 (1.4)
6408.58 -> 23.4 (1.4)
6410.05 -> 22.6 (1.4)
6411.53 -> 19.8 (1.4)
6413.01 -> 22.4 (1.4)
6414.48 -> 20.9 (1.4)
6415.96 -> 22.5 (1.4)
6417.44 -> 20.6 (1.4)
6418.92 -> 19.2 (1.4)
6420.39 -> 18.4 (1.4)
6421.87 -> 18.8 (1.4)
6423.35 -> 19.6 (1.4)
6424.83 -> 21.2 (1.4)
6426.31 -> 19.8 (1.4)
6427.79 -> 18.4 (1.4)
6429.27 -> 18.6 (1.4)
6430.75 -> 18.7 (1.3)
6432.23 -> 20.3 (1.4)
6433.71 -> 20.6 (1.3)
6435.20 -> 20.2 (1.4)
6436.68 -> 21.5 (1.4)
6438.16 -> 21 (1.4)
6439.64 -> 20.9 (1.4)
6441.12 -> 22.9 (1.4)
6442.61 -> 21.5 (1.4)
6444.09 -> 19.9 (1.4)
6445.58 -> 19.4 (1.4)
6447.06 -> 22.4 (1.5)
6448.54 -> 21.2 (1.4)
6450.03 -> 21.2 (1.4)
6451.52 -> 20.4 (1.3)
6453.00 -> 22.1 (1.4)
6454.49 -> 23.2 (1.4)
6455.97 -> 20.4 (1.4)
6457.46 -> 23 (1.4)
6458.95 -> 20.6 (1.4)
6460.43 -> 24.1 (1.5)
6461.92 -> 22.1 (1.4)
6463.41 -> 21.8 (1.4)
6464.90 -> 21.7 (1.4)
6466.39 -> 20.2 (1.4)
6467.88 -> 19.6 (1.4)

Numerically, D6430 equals 18.6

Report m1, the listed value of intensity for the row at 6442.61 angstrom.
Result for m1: 21.5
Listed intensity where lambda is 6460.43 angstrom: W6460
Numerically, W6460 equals 24.1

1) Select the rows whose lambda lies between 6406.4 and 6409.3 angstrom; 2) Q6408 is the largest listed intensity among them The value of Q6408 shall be 23.4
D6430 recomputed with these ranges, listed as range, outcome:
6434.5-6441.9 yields 20.2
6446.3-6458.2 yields 20.4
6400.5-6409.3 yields 19.6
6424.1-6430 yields 18.4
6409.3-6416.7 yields 19.8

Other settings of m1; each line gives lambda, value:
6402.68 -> 22.2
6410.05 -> 22.6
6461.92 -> 22.1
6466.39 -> 20.2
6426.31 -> 19.8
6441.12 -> 22.9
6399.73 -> 20.2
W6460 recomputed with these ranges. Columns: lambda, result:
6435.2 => 20.2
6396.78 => 20.3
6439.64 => 20.9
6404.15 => 22.7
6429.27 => 18.6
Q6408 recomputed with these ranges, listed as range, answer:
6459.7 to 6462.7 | 24.1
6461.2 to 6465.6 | 22.1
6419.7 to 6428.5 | 21.2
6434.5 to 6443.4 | 22.9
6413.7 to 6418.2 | 22.5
